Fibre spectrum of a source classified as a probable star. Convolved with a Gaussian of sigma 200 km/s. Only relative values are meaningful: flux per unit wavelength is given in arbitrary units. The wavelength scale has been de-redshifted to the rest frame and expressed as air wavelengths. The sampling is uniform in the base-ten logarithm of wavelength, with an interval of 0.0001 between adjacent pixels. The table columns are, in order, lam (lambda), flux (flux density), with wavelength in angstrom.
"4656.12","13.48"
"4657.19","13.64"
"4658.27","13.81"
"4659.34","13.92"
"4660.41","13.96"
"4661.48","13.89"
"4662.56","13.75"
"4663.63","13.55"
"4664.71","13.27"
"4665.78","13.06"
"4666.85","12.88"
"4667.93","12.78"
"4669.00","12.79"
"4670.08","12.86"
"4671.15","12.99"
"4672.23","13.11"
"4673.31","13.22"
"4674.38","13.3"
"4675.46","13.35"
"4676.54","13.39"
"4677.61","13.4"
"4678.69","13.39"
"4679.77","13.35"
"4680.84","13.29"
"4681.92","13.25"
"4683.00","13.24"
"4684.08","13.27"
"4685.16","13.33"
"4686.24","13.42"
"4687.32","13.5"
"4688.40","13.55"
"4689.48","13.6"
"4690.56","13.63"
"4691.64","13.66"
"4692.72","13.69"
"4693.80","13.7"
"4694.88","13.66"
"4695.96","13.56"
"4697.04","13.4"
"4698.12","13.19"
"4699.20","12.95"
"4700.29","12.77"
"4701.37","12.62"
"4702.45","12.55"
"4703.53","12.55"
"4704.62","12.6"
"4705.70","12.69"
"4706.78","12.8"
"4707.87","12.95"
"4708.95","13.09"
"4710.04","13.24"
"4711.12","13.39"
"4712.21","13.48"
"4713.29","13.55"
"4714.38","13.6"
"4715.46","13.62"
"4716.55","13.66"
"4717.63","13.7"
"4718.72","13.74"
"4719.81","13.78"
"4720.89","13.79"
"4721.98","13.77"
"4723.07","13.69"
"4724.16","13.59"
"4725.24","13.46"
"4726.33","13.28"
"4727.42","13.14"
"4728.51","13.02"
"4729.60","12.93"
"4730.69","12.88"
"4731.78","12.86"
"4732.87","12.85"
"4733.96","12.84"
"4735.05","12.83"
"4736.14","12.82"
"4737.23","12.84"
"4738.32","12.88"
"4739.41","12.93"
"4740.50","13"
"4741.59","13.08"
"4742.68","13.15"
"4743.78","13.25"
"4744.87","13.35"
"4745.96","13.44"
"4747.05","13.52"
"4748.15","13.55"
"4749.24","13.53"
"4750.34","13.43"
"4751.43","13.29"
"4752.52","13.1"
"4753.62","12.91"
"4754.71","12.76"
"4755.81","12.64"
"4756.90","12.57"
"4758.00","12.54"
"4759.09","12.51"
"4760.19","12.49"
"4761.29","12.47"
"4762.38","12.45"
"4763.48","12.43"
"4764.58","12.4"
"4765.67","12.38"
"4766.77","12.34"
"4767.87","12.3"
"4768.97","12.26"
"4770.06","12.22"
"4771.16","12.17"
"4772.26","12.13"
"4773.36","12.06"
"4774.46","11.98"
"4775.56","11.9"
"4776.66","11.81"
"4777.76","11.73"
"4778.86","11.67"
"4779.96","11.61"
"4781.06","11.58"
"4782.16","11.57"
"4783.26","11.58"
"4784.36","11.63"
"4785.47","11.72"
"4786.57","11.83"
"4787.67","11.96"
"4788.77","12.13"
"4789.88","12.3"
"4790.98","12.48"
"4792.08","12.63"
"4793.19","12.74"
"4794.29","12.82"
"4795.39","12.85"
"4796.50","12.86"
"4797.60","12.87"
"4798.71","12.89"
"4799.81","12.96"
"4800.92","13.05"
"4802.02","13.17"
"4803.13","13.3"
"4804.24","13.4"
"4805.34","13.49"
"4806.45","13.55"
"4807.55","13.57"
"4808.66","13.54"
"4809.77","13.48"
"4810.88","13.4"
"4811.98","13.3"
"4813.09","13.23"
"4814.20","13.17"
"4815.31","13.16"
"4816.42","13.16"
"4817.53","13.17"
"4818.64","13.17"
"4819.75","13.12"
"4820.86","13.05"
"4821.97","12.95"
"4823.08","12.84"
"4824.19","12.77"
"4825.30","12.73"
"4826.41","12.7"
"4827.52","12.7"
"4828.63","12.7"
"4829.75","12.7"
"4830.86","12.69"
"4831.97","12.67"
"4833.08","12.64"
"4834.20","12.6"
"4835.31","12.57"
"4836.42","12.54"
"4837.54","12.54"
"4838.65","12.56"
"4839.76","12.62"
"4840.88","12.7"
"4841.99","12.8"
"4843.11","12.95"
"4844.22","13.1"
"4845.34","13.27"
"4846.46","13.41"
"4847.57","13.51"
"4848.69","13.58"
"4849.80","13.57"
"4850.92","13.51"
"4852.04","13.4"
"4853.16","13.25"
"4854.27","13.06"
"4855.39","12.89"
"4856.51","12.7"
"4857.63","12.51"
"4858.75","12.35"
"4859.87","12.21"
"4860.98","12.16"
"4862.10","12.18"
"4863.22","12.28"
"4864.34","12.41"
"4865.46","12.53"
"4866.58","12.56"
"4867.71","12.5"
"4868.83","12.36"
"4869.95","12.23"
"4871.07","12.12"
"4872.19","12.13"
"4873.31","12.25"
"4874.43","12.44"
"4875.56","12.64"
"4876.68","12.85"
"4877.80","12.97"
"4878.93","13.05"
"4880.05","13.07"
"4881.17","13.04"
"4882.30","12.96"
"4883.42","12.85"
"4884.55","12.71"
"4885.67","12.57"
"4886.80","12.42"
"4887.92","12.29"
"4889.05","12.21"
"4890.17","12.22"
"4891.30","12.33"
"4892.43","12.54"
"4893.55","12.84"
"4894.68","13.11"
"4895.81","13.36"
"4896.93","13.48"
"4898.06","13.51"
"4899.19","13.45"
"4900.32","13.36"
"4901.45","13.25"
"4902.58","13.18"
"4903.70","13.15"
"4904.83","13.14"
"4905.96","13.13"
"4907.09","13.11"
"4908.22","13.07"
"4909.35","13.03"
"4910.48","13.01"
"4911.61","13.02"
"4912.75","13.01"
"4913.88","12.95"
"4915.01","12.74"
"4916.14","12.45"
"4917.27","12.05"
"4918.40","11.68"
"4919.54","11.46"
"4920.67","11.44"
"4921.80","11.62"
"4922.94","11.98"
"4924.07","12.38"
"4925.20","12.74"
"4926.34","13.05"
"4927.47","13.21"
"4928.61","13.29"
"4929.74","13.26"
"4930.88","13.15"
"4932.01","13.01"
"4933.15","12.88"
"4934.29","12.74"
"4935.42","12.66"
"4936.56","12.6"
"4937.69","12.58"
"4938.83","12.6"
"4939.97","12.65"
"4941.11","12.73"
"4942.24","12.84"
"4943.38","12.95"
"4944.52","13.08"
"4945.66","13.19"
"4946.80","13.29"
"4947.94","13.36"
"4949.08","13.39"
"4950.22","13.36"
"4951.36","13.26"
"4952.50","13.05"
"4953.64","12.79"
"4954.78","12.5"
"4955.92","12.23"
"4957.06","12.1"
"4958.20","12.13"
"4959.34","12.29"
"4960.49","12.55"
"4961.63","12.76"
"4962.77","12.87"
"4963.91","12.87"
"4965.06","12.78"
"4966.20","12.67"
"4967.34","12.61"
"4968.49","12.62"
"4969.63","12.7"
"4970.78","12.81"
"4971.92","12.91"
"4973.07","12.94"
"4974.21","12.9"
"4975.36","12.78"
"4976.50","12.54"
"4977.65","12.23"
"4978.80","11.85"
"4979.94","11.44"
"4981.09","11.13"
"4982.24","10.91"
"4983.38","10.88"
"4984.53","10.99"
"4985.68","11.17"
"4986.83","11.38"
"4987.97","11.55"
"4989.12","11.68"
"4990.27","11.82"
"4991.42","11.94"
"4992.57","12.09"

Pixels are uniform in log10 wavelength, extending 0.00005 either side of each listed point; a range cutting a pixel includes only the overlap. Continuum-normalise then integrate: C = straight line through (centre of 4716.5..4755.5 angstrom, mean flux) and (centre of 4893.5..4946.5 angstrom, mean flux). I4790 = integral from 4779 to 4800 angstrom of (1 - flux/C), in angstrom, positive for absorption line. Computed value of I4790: 1.4 angstrom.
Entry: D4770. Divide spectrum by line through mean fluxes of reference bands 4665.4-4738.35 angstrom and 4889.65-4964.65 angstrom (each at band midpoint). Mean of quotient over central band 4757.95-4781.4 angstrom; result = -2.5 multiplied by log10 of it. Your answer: 0.08 mag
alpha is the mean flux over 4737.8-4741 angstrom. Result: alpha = 12.9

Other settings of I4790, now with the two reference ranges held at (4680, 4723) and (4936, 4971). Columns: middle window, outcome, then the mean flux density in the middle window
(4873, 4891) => 0.4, 12.7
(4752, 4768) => 0.8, 12.6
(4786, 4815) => 0.3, 13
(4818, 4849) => 0.4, 12.9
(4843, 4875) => 0.6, 12.7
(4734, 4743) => 0.2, 12.9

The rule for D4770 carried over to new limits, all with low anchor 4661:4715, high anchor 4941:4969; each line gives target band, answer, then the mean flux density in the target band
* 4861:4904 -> 0.018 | 12.7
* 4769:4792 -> 0.101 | 11.9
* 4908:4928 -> 0.033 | 12.5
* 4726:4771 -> 0.024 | 12.9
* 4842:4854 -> -0.028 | 13.3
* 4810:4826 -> -0.005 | 13.1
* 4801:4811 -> -0.030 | 13.4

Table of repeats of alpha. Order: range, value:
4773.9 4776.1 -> 11.9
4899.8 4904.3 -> 13.2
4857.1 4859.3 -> 12.4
